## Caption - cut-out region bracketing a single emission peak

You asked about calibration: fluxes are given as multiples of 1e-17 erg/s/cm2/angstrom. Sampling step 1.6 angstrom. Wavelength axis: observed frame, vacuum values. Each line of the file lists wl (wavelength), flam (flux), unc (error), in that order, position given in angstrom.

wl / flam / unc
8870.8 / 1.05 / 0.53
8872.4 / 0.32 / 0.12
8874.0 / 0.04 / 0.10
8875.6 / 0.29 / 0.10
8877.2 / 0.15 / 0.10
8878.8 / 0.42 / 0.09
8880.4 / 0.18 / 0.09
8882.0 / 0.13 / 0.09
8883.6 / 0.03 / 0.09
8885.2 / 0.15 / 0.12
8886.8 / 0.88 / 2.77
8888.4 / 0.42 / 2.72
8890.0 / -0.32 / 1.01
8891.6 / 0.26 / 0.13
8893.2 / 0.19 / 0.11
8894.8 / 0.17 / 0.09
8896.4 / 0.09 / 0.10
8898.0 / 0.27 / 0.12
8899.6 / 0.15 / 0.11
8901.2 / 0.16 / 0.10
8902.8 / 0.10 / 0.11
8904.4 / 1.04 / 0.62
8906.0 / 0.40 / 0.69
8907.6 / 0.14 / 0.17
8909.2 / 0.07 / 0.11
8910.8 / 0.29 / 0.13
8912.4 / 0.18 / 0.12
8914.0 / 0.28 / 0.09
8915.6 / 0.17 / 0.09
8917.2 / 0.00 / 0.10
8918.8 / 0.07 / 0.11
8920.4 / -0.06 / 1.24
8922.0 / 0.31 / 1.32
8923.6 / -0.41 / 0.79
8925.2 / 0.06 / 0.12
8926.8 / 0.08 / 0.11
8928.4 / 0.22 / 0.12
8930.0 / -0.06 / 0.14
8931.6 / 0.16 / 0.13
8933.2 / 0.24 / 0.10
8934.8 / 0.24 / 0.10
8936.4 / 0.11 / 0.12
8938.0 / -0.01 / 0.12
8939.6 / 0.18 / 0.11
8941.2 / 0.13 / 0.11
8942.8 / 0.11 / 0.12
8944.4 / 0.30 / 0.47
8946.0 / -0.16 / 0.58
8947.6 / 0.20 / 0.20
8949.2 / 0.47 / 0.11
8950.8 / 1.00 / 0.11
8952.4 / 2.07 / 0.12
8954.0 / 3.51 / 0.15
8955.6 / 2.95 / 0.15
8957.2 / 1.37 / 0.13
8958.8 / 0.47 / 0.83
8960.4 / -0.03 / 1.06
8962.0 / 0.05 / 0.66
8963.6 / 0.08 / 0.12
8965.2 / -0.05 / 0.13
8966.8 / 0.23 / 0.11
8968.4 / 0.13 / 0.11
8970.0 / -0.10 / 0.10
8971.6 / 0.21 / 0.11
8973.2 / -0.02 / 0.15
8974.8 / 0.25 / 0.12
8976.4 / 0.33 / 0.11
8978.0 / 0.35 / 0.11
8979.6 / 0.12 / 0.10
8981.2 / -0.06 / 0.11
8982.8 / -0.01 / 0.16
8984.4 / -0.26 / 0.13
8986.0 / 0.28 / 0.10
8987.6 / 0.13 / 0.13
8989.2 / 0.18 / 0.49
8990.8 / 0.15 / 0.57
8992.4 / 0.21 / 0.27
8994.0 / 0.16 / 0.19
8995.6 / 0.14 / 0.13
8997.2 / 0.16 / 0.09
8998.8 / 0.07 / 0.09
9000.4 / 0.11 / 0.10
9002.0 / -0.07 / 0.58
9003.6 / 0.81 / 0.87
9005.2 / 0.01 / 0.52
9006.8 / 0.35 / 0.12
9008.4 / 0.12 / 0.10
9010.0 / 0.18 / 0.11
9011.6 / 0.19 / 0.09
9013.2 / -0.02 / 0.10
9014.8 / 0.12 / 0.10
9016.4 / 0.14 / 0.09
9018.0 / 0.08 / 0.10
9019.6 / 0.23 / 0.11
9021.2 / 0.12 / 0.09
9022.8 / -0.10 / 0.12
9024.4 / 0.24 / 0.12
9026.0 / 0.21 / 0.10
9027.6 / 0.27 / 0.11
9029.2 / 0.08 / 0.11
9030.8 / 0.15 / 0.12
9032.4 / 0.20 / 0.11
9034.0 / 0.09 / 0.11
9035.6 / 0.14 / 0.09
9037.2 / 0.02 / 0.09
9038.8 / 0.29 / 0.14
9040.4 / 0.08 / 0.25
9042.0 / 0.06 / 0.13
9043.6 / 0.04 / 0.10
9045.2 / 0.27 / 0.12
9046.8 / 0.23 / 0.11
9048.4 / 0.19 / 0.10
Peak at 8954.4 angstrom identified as [O III]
